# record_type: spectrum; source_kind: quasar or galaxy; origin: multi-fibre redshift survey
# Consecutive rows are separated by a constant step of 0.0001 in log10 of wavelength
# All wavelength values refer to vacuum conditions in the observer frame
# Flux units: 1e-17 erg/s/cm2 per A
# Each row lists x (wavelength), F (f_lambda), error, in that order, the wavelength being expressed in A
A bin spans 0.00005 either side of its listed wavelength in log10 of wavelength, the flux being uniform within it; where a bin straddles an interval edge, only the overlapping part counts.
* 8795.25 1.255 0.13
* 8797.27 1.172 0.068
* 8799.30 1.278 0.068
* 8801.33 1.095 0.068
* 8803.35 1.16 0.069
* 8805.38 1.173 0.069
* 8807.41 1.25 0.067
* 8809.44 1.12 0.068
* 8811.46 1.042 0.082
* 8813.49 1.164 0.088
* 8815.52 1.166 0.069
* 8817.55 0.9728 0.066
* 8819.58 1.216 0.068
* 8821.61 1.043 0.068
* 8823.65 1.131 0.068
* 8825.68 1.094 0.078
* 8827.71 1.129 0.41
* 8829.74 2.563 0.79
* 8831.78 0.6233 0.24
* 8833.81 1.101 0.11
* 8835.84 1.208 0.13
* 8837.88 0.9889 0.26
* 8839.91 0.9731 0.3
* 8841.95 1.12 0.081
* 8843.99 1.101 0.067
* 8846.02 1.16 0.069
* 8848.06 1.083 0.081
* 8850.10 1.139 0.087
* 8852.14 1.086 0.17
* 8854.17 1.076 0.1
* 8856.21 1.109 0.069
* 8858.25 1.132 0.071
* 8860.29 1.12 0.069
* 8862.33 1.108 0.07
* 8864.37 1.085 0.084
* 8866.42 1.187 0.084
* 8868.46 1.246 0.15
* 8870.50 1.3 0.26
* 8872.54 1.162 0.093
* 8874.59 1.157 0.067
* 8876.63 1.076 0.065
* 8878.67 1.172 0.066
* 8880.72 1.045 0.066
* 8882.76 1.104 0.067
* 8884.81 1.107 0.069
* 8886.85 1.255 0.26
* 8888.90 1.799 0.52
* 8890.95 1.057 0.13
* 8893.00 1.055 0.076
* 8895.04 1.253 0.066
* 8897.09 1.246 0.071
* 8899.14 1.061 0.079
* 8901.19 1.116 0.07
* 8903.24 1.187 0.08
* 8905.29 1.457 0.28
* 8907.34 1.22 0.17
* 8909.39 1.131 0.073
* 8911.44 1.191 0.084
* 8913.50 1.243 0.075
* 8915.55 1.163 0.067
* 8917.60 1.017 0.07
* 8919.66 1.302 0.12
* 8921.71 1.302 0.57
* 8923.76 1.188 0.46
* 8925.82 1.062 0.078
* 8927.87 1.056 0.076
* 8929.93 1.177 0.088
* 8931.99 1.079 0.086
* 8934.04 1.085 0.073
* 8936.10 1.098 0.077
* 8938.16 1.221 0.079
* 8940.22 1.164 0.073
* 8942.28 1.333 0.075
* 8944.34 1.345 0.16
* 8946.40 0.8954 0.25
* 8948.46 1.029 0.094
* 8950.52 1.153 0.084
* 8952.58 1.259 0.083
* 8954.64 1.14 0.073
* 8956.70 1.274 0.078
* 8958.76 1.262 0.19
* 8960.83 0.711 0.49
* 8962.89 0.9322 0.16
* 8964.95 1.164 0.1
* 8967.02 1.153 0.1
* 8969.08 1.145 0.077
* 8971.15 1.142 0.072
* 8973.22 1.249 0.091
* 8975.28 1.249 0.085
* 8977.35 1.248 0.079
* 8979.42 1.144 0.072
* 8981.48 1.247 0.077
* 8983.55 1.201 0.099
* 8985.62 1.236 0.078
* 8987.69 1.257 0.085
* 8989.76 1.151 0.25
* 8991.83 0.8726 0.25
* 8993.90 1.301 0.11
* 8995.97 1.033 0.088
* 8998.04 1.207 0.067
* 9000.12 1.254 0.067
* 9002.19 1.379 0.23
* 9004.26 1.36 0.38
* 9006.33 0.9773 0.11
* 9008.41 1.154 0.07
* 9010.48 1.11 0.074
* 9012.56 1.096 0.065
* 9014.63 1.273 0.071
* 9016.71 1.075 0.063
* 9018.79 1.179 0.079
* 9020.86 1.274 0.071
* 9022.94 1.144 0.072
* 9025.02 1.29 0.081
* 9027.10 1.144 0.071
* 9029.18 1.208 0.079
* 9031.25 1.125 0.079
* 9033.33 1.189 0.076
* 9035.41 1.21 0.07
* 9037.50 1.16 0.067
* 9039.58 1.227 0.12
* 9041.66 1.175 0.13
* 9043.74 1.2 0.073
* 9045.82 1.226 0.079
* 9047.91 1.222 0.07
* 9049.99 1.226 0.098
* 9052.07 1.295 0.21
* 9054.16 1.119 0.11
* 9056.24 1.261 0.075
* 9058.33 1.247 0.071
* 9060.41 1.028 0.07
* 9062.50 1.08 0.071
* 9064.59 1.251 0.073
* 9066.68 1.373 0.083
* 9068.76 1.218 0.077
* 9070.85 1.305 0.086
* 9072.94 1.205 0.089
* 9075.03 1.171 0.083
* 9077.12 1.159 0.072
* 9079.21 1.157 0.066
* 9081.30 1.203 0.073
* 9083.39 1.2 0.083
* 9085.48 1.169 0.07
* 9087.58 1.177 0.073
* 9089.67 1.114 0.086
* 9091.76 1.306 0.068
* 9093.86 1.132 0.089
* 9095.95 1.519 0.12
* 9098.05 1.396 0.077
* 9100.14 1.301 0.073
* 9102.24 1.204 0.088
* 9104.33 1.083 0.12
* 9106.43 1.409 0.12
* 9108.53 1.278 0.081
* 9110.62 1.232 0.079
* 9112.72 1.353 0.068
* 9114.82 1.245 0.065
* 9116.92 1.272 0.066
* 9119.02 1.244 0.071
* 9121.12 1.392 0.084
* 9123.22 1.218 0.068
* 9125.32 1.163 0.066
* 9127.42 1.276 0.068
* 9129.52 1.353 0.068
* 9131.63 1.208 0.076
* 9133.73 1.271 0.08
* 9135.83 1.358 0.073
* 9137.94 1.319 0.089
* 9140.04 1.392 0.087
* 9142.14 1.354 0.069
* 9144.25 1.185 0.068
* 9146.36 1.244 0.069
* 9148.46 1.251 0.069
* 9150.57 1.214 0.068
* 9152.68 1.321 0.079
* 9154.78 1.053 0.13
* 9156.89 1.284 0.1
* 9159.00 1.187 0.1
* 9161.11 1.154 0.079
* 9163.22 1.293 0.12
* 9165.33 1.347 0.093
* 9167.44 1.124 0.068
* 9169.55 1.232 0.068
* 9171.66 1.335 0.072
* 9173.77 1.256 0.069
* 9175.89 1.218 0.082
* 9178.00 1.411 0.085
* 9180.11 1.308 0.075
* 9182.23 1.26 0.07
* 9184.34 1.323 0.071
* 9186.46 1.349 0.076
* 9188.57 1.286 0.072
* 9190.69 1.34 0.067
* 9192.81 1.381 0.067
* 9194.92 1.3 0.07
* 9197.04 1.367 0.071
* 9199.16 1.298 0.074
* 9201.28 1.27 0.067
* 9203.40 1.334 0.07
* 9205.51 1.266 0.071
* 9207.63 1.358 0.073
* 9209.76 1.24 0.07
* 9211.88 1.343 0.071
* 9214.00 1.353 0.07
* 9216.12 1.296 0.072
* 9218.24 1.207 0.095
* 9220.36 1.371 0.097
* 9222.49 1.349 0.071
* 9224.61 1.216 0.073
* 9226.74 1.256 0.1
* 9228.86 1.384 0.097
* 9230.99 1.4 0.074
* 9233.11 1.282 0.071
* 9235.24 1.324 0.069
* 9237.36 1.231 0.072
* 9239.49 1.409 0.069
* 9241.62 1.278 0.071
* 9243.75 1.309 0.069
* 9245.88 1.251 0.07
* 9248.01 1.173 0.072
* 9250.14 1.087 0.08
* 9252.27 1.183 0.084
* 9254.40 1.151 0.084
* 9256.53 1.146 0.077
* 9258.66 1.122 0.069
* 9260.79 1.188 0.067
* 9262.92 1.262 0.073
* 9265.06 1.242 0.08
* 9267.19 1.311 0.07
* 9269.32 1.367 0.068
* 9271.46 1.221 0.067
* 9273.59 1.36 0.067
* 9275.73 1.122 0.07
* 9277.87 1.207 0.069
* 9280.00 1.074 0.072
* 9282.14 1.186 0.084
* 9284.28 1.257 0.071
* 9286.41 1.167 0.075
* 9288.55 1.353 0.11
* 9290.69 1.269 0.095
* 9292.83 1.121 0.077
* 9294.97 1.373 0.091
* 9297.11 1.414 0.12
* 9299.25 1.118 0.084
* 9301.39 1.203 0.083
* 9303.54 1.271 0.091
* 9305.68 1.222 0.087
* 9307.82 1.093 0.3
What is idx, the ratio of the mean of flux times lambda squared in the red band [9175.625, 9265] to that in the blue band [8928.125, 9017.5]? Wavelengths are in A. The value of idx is 1.17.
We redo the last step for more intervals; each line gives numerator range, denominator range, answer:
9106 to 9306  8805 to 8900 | 1.18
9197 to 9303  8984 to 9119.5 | 1.09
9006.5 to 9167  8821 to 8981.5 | 1.10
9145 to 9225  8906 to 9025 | 1.16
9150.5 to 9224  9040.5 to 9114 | 1.07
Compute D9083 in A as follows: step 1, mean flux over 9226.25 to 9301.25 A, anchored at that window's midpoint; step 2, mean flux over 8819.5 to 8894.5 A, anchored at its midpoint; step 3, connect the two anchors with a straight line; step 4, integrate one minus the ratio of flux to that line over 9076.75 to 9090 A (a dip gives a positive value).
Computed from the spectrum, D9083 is 0.41 A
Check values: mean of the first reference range 1.17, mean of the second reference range 1.25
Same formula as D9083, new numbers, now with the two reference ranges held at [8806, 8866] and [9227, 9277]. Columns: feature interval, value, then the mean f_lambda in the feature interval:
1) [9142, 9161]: 0.0 A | 1.22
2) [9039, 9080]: -0.2 A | 1.21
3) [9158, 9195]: -1.5 A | 1.28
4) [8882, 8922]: -1.8 A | 1.21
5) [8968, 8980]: -0.2 A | 1.2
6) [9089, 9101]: -0.9 A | 1.3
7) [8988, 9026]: 0.4 A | 1.18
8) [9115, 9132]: -0.7 A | 1.27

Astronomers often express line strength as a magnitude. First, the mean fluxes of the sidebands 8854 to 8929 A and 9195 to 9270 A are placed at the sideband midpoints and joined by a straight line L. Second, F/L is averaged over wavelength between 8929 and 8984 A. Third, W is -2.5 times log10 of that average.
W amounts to 0.042 mag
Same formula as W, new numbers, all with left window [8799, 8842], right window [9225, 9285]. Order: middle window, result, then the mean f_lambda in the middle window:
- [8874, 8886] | 0.06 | 1.11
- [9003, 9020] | 0.04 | 1.16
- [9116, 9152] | -0.05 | 1.28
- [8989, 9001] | 0.06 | 1.13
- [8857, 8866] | 0.05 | 1.12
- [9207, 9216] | -0.07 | 1.32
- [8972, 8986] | -0.03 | 1.22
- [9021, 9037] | 0.01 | 1.19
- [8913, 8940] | 0.03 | 1.15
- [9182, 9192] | -0.07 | 1.32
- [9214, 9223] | -0.06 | 1.31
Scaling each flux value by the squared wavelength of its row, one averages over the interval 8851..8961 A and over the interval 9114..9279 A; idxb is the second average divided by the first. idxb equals 1.2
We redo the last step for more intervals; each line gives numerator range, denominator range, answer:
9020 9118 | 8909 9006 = 1.08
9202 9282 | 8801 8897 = 1.18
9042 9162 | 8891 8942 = 1.11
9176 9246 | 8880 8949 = 1.19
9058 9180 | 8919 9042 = 1.10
